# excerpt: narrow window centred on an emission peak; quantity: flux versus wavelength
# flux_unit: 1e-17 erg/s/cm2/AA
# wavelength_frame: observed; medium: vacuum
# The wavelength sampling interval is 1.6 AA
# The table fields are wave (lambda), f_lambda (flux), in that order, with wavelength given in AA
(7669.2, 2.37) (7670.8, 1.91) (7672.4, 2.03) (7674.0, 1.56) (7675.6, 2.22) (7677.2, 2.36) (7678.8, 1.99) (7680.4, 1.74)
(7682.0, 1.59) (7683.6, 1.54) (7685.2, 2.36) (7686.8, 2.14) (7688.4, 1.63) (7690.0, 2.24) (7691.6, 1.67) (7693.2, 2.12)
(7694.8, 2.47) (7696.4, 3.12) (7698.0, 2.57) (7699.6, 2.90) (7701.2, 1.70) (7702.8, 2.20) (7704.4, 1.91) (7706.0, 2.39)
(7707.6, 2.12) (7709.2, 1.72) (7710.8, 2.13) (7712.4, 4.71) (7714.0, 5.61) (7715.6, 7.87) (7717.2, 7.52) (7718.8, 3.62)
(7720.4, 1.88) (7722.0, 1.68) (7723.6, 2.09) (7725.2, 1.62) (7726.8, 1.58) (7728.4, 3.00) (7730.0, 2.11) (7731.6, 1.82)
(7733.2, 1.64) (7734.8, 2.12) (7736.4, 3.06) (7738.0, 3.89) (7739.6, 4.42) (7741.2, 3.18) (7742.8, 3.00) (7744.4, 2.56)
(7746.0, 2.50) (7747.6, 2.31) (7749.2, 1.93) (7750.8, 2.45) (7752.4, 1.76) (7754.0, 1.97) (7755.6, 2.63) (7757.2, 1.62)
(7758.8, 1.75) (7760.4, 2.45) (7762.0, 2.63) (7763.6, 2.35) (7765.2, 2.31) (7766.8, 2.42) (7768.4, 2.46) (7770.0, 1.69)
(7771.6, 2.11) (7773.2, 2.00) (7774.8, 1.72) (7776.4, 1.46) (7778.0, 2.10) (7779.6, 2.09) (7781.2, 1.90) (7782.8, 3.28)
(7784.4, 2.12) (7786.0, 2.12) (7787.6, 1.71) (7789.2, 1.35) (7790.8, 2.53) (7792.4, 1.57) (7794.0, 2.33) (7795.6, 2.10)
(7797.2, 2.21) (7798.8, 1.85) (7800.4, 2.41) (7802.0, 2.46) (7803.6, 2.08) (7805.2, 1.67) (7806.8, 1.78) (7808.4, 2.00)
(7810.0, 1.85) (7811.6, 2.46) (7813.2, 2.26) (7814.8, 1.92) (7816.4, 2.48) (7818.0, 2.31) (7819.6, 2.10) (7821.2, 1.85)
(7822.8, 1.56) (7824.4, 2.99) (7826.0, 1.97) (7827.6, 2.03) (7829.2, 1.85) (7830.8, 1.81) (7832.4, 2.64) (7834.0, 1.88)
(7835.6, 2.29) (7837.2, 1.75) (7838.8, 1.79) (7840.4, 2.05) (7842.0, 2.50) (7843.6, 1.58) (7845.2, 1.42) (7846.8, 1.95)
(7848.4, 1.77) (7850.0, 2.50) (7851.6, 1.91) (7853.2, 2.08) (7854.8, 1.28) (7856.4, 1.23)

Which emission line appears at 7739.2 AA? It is [N II] 6583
